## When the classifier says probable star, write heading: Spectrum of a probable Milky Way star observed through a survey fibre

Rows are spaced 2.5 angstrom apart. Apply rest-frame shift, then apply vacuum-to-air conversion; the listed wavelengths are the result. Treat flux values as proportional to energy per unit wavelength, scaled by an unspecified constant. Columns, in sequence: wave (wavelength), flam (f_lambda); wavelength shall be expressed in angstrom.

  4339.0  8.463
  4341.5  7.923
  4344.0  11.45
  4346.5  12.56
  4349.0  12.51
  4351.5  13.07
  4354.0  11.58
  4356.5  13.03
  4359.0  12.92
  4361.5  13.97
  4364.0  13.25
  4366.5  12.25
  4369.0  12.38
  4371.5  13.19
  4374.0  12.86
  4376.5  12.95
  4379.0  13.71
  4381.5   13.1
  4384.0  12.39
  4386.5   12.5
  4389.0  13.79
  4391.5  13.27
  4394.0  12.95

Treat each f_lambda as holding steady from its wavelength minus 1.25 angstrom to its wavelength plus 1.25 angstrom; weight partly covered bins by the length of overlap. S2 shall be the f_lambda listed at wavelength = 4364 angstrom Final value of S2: 13.25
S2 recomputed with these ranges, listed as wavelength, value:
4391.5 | 13.27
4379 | 13.71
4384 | 12.39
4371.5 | 13.19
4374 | 12.86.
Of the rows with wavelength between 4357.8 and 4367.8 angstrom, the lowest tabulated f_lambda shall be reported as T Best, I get 12.25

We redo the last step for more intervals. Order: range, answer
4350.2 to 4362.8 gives 11.58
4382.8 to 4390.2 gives 12.39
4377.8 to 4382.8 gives 13.1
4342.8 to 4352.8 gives 11.45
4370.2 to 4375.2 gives 12.86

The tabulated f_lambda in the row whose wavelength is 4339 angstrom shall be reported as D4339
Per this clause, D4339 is 8.463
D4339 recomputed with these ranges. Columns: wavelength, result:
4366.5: 12.25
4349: 12.51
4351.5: 13.07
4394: 12.95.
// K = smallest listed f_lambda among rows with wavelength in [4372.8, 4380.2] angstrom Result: 12.86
